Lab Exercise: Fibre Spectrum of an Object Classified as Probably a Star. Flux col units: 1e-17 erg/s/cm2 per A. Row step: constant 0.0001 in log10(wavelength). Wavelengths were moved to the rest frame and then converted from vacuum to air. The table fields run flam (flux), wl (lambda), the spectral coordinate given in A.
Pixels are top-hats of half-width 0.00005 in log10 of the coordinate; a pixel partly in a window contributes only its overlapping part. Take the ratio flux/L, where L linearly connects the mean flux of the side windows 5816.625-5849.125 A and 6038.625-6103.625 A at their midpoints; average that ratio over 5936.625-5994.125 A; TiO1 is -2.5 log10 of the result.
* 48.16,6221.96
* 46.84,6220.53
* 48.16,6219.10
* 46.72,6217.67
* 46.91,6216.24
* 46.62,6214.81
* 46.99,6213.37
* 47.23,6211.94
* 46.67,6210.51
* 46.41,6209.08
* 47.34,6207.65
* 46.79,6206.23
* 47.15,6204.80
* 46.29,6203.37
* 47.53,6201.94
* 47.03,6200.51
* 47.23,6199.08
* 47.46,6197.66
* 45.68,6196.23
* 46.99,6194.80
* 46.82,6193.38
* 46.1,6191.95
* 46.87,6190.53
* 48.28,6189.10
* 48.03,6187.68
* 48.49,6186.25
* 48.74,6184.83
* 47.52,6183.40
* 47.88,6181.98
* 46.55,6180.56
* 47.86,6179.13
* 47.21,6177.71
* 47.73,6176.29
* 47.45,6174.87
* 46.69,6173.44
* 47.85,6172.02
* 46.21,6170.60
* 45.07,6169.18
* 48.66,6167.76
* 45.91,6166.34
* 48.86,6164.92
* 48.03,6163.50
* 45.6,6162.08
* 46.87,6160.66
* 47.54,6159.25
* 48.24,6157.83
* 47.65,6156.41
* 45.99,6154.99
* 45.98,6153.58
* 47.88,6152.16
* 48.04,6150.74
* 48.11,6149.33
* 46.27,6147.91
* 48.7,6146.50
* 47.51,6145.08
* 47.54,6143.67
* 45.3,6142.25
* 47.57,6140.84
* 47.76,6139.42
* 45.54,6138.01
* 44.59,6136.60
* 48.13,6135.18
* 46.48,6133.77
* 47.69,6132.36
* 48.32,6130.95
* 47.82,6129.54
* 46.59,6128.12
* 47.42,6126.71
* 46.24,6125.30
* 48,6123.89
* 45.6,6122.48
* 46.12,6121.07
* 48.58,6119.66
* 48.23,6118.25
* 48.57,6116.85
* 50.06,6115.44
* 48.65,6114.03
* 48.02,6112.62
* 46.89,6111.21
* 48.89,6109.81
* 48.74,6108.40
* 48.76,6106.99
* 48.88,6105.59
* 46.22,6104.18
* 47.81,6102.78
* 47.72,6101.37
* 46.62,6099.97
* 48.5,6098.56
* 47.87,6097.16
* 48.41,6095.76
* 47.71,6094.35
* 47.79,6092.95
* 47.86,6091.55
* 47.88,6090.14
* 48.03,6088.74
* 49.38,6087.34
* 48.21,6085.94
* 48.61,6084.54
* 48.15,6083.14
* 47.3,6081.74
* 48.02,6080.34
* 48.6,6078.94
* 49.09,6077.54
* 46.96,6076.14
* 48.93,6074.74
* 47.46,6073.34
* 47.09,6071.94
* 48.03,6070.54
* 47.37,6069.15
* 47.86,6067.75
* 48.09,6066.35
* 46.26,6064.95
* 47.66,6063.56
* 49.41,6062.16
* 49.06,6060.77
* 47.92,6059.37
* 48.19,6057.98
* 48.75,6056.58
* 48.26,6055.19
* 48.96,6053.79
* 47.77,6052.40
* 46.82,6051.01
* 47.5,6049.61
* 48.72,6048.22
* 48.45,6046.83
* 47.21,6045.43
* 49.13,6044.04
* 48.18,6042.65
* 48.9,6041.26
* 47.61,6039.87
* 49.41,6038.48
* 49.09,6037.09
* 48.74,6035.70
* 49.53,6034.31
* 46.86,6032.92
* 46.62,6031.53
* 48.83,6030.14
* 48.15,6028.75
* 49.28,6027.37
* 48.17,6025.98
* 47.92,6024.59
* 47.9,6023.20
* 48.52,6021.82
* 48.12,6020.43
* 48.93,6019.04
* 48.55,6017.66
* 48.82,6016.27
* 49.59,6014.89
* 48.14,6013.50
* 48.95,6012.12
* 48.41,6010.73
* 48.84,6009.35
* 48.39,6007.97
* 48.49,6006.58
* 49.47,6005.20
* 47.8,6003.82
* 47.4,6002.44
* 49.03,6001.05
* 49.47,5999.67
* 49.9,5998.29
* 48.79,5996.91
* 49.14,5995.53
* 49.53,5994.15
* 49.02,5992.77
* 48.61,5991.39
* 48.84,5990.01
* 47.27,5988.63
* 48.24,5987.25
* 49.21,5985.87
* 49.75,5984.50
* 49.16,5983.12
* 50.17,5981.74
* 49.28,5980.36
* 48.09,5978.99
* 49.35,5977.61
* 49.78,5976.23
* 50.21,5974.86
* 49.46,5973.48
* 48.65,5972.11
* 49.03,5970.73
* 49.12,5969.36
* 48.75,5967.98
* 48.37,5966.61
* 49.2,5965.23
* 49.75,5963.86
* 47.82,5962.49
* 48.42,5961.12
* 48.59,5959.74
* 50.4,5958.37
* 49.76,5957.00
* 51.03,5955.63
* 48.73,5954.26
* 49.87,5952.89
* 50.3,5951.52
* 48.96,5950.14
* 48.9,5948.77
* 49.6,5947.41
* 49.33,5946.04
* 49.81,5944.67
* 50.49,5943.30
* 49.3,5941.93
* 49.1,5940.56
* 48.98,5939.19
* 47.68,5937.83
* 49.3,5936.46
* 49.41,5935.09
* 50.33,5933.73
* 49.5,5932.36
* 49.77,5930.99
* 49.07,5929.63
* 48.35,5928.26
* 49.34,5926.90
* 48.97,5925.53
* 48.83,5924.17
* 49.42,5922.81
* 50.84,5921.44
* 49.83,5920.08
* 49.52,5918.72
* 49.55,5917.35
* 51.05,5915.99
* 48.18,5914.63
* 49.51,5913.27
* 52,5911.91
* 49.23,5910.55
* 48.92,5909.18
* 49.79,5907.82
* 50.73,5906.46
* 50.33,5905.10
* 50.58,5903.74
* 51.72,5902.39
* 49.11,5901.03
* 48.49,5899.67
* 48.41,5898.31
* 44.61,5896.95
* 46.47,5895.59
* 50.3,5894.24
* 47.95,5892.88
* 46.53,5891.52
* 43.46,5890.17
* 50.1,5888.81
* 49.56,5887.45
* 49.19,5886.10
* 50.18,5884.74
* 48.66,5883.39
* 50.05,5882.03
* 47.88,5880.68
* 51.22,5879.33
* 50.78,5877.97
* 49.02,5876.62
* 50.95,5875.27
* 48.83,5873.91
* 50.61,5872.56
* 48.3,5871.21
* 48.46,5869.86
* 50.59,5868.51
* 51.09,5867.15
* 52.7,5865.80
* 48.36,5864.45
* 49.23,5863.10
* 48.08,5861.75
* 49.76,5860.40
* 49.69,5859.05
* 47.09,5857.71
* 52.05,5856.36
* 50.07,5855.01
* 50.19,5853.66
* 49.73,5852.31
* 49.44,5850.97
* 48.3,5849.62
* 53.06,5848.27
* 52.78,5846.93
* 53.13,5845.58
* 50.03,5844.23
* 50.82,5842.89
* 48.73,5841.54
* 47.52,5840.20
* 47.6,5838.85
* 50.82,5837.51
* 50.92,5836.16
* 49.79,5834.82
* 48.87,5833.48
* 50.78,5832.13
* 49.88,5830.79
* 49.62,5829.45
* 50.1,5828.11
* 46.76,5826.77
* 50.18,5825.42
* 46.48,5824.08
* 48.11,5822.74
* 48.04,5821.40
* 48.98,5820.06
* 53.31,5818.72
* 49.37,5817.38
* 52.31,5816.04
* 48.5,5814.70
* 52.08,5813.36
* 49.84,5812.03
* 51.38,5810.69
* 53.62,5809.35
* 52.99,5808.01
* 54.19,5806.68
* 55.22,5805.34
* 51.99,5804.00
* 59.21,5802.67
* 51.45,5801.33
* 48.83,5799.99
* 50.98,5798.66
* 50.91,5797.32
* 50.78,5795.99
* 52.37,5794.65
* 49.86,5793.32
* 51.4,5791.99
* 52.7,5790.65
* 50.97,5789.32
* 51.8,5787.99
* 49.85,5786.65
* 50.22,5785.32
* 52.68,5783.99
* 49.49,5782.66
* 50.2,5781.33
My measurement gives -0.01 mag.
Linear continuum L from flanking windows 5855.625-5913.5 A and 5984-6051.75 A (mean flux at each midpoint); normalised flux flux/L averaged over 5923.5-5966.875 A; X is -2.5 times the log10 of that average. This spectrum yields -0.007 mag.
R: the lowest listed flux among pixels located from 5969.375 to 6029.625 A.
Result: 47.27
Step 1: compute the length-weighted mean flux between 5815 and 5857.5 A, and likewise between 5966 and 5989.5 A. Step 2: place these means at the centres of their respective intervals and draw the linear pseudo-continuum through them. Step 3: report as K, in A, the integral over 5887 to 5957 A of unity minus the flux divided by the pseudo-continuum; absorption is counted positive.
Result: 0.2 A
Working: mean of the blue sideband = 49.9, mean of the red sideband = 49.1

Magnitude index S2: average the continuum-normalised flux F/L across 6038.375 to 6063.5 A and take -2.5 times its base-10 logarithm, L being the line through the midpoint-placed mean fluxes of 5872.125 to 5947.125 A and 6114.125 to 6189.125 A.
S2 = -0.003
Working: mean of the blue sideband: 49.3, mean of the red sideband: 47.4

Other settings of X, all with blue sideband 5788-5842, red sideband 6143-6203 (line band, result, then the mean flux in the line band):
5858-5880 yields 0.01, 49.8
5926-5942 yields 0.01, 49.2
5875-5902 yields 0.03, 48.6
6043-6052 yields 0.01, 48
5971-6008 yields 0.00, 49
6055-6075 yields 0.01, 48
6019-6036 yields 0.01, 48.2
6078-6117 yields 0.00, 48.1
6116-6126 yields 0.01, 47.4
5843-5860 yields 0.00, 50.5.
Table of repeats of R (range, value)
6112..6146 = 44.59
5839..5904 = 43.46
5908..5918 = 48.18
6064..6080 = 46.26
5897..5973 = 47.68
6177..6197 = 45.68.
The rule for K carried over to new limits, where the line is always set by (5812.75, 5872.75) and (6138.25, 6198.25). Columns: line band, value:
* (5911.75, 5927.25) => -0.1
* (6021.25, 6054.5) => 0.0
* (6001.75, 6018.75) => 0.0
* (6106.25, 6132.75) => -0.1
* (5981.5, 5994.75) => -0.1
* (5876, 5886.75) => 0.0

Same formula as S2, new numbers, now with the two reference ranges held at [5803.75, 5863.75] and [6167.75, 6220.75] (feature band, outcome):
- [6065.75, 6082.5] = 0.01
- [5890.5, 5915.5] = 0.01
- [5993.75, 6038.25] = 0.00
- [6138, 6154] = 0.01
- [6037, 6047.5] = 0.00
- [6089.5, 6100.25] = 0.00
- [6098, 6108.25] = 0.00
